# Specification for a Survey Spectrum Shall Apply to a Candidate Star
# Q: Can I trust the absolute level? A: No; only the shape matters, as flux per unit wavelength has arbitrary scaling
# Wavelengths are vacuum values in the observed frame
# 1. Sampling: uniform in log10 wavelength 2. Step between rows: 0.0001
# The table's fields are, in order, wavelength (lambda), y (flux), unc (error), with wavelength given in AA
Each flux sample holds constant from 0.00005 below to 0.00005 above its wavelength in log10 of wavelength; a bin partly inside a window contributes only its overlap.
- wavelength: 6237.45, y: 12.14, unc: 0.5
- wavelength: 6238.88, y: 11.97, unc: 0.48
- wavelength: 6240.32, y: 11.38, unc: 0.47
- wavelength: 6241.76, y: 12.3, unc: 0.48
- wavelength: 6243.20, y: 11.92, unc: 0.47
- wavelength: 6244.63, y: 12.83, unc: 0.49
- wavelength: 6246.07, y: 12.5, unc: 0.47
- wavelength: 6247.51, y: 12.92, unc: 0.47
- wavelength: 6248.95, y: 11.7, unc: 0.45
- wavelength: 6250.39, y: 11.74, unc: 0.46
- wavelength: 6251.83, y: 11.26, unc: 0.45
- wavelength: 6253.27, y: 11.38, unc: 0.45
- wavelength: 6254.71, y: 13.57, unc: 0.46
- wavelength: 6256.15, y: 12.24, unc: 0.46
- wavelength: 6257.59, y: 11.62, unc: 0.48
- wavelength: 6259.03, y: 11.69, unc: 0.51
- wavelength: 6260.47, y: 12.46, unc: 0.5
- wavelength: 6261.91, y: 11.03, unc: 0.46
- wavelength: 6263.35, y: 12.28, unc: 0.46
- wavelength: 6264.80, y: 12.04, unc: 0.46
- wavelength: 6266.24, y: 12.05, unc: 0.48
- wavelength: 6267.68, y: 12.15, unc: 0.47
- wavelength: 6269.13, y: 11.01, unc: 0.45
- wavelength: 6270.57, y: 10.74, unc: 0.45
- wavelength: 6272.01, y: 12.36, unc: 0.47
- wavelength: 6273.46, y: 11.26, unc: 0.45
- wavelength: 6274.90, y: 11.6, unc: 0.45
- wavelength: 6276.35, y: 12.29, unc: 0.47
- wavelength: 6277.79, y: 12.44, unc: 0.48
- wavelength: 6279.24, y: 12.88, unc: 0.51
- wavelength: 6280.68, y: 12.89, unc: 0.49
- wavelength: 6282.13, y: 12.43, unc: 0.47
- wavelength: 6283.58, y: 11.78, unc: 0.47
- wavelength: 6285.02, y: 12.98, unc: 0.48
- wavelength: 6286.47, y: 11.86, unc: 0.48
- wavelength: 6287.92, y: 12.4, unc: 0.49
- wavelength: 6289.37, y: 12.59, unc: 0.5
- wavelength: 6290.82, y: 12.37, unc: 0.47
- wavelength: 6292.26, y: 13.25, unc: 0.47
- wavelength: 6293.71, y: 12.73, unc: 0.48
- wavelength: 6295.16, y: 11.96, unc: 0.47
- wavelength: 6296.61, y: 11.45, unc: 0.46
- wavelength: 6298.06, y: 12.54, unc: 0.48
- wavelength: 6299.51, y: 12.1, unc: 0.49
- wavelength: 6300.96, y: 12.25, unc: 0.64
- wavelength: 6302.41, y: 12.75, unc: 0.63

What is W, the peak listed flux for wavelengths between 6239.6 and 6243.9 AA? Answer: 12.3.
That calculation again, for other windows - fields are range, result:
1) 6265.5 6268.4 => 12.15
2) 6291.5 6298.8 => 13.25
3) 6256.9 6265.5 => 12.46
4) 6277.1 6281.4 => 12.89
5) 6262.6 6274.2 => 12.36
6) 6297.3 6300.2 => 12.54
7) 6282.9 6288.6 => 12.98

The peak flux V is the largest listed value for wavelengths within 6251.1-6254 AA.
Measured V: 11.38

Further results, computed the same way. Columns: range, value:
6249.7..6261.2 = 13.57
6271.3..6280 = 12.88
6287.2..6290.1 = 12.59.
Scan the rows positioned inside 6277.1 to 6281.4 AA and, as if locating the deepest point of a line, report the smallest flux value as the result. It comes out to 12.44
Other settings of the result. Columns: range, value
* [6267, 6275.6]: 10.74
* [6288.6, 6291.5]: 12.37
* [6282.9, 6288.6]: 11.78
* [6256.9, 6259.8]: 11.62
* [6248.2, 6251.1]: 11.7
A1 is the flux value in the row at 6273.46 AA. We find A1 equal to 11.26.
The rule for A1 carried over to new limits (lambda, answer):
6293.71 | 12.73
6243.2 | 11.92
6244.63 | 12.83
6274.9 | 11.6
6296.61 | 11.45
